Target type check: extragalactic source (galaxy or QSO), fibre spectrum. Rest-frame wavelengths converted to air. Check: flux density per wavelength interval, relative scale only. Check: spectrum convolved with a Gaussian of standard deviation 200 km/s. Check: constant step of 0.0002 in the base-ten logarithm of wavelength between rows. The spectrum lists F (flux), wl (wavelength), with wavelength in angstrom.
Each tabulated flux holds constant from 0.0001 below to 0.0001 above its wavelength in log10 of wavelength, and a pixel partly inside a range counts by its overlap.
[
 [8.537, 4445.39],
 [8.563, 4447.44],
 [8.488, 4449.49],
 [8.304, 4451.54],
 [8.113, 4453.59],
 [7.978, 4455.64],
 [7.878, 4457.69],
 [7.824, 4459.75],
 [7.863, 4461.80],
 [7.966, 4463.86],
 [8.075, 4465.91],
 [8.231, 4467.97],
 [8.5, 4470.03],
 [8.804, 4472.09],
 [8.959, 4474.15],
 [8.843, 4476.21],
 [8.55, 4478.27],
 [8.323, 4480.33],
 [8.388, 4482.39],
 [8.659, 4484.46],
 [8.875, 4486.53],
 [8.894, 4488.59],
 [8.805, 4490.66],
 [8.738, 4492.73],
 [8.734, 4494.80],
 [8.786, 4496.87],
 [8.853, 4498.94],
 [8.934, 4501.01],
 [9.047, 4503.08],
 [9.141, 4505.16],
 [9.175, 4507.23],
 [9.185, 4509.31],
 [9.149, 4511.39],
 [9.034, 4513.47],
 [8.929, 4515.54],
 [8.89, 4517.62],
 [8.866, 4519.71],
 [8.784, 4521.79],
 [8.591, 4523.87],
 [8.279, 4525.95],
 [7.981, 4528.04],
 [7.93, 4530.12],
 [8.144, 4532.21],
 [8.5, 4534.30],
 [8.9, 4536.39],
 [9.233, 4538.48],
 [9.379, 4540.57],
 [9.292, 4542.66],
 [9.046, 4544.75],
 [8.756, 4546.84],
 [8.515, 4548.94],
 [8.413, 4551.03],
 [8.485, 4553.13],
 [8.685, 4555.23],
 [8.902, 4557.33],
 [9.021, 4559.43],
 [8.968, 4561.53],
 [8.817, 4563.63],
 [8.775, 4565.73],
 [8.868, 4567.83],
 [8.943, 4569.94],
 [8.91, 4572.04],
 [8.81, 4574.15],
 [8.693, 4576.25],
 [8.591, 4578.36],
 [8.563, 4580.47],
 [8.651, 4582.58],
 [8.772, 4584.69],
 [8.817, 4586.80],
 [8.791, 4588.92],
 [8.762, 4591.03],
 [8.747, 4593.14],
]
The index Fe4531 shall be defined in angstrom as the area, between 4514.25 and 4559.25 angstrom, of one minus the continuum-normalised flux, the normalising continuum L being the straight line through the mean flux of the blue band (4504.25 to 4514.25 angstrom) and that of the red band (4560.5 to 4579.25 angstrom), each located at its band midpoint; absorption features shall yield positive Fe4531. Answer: 1.5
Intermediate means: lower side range 9.14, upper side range 8.82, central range 8.7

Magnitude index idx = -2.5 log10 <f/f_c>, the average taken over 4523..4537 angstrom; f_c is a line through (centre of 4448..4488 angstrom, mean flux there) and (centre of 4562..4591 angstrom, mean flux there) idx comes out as 0.04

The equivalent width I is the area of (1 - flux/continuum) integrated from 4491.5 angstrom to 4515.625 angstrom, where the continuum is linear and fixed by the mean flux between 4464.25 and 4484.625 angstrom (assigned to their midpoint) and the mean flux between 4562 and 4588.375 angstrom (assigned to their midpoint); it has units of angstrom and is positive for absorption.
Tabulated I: -1.1 angstrom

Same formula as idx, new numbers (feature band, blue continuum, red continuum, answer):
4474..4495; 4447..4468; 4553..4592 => -0.06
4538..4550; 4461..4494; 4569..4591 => -0.04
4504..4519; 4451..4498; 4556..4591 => -0.06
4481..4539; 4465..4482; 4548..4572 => -0.02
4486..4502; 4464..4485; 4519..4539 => -0.04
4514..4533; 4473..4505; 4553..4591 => 0.03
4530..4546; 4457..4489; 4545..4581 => -0.02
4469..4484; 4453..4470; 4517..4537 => -0.07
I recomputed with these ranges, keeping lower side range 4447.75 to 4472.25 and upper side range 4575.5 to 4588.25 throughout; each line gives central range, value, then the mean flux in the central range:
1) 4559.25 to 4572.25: -0.4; 8.9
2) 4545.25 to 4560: -0.2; 8.68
